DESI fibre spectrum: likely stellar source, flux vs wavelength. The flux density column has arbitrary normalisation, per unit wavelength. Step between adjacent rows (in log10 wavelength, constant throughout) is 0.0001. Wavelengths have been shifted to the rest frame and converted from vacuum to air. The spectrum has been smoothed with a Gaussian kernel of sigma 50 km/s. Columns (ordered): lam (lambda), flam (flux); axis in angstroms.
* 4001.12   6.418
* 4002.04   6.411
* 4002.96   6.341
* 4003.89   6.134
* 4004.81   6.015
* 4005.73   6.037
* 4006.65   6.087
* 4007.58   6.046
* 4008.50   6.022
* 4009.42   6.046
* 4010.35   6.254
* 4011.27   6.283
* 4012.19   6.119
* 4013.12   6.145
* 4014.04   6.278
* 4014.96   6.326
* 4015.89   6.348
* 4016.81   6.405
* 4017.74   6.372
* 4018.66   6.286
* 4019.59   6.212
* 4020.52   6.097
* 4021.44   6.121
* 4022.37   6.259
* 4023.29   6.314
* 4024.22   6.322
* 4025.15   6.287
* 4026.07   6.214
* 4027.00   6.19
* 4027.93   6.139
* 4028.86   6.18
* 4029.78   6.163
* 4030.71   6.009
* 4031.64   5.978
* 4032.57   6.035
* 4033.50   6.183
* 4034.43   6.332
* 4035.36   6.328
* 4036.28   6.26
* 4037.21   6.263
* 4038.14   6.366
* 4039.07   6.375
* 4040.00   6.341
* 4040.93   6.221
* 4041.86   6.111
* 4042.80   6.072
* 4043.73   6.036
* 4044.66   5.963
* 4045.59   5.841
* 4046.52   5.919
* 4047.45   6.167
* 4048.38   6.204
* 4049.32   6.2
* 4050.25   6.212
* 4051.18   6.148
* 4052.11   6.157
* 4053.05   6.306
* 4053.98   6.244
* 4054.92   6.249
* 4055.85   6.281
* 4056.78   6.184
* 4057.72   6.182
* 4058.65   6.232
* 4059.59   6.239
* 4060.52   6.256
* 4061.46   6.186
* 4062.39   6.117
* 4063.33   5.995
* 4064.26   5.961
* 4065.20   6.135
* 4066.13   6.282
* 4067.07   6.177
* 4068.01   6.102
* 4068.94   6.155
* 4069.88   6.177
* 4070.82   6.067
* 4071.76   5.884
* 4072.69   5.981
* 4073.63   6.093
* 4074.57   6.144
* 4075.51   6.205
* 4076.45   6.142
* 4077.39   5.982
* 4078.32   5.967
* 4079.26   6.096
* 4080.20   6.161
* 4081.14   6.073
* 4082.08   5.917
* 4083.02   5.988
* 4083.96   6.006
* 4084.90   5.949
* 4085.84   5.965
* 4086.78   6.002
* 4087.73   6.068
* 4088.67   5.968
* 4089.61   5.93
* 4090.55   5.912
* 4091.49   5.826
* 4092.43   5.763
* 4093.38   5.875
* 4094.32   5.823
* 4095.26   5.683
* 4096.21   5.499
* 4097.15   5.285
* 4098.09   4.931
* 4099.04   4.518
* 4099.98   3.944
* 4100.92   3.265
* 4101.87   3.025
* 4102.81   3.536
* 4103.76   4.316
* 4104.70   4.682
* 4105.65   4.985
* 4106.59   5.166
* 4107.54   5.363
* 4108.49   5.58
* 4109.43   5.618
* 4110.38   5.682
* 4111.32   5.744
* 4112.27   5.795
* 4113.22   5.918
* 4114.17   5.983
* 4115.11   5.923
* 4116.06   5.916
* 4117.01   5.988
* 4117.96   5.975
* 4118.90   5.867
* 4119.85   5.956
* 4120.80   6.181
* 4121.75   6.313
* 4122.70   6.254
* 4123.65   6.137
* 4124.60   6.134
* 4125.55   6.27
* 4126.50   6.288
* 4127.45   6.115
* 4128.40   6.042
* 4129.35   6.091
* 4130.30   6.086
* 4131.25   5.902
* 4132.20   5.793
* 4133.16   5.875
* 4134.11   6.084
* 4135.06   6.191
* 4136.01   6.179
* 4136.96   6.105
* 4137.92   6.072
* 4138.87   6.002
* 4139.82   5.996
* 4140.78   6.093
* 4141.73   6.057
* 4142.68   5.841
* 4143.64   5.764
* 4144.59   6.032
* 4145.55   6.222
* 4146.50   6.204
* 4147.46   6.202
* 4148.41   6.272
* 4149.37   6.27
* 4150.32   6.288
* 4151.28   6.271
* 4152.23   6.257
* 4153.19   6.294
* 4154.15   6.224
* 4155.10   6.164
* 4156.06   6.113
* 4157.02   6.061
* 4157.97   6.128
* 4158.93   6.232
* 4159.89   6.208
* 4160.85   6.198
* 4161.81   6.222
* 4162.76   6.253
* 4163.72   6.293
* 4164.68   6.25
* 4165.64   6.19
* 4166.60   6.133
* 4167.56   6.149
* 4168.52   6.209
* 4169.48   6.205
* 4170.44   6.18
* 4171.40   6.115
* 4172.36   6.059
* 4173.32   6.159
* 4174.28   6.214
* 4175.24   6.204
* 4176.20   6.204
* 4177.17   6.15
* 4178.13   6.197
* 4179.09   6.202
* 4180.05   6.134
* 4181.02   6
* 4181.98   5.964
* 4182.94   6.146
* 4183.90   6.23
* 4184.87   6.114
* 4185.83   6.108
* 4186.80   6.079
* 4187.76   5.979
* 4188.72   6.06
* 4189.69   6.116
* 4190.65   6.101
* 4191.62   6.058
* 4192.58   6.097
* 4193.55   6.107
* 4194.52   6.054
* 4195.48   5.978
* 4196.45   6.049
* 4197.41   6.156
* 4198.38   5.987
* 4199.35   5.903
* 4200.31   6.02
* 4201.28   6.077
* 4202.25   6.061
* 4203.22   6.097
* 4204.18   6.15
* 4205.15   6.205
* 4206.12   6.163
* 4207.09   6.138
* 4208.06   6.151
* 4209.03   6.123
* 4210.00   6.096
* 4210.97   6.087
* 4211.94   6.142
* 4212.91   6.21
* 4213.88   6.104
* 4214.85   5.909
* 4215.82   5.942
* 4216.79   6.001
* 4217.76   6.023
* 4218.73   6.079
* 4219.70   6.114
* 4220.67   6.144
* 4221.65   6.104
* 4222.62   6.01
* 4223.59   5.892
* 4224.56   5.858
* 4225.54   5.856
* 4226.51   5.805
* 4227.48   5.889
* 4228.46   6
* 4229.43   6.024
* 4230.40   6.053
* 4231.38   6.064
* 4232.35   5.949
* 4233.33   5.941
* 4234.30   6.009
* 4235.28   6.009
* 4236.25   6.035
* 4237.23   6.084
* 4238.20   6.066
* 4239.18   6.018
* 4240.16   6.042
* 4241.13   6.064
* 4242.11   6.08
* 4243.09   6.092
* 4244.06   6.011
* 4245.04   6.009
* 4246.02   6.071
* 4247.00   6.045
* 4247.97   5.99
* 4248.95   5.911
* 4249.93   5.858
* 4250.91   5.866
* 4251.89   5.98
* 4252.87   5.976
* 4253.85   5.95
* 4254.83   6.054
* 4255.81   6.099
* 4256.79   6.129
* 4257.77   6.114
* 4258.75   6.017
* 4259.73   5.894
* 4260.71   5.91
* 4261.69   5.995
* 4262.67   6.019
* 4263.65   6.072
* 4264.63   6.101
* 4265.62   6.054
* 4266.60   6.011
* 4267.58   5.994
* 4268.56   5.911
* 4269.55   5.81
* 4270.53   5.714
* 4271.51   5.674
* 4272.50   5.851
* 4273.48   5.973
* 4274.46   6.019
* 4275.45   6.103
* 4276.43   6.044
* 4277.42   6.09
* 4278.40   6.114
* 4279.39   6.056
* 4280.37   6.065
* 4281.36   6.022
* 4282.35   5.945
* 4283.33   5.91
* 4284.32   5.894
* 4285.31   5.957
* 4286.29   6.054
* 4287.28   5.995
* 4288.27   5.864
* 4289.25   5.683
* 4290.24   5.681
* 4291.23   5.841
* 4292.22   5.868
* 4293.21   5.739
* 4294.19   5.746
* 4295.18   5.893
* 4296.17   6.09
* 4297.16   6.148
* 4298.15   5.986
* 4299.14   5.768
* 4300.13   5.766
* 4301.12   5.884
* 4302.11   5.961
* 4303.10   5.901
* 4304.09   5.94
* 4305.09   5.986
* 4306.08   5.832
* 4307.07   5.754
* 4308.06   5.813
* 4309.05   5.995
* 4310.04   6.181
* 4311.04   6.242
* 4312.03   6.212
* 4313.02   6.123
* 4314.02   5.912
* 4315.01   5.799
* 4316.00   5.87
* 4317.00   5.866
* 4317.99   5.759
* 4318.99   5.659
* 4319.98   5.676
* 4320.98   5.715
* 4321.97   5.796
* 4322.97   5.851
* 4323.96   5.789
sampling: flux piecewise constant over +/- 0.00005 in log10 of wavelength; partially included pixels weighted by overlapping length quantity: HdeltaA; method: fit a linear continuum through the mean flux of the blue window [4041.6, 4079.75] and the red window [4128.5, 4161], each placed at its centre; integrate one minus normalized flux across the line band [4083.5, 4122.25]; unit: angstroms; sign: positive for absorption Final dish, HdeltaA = 4.2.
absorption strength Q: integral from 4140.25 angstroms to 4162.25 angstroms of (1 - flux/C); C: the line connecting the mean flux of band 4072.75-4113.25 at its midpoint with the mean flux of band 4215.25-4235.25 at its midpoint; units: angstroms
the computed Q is -1.71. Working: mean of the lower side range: 5.5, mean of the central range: 6.15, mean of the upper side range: 5.99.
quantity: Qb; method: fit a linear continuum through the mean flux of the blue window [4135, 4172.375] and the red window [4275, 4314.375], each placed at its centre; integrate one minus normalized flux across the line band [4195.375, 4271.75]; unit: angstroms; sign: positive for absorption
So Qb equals 0.3 angstroms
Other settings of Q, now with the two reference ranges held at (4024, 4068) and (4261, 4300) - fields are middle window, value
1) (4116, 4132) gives 0.0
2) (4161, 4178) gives -0.4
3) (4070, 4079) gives 0.1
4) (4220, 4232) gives 0.0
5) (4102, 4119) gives 2.0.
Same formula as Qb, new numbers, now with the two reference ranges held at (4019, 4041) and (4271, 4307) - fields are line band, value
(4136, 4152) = -0.1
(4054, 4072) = 0.1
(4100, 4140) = 3.0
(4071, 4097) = 0.9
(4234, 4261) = -0.2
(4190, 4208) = -0.2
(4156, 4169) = -0.3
